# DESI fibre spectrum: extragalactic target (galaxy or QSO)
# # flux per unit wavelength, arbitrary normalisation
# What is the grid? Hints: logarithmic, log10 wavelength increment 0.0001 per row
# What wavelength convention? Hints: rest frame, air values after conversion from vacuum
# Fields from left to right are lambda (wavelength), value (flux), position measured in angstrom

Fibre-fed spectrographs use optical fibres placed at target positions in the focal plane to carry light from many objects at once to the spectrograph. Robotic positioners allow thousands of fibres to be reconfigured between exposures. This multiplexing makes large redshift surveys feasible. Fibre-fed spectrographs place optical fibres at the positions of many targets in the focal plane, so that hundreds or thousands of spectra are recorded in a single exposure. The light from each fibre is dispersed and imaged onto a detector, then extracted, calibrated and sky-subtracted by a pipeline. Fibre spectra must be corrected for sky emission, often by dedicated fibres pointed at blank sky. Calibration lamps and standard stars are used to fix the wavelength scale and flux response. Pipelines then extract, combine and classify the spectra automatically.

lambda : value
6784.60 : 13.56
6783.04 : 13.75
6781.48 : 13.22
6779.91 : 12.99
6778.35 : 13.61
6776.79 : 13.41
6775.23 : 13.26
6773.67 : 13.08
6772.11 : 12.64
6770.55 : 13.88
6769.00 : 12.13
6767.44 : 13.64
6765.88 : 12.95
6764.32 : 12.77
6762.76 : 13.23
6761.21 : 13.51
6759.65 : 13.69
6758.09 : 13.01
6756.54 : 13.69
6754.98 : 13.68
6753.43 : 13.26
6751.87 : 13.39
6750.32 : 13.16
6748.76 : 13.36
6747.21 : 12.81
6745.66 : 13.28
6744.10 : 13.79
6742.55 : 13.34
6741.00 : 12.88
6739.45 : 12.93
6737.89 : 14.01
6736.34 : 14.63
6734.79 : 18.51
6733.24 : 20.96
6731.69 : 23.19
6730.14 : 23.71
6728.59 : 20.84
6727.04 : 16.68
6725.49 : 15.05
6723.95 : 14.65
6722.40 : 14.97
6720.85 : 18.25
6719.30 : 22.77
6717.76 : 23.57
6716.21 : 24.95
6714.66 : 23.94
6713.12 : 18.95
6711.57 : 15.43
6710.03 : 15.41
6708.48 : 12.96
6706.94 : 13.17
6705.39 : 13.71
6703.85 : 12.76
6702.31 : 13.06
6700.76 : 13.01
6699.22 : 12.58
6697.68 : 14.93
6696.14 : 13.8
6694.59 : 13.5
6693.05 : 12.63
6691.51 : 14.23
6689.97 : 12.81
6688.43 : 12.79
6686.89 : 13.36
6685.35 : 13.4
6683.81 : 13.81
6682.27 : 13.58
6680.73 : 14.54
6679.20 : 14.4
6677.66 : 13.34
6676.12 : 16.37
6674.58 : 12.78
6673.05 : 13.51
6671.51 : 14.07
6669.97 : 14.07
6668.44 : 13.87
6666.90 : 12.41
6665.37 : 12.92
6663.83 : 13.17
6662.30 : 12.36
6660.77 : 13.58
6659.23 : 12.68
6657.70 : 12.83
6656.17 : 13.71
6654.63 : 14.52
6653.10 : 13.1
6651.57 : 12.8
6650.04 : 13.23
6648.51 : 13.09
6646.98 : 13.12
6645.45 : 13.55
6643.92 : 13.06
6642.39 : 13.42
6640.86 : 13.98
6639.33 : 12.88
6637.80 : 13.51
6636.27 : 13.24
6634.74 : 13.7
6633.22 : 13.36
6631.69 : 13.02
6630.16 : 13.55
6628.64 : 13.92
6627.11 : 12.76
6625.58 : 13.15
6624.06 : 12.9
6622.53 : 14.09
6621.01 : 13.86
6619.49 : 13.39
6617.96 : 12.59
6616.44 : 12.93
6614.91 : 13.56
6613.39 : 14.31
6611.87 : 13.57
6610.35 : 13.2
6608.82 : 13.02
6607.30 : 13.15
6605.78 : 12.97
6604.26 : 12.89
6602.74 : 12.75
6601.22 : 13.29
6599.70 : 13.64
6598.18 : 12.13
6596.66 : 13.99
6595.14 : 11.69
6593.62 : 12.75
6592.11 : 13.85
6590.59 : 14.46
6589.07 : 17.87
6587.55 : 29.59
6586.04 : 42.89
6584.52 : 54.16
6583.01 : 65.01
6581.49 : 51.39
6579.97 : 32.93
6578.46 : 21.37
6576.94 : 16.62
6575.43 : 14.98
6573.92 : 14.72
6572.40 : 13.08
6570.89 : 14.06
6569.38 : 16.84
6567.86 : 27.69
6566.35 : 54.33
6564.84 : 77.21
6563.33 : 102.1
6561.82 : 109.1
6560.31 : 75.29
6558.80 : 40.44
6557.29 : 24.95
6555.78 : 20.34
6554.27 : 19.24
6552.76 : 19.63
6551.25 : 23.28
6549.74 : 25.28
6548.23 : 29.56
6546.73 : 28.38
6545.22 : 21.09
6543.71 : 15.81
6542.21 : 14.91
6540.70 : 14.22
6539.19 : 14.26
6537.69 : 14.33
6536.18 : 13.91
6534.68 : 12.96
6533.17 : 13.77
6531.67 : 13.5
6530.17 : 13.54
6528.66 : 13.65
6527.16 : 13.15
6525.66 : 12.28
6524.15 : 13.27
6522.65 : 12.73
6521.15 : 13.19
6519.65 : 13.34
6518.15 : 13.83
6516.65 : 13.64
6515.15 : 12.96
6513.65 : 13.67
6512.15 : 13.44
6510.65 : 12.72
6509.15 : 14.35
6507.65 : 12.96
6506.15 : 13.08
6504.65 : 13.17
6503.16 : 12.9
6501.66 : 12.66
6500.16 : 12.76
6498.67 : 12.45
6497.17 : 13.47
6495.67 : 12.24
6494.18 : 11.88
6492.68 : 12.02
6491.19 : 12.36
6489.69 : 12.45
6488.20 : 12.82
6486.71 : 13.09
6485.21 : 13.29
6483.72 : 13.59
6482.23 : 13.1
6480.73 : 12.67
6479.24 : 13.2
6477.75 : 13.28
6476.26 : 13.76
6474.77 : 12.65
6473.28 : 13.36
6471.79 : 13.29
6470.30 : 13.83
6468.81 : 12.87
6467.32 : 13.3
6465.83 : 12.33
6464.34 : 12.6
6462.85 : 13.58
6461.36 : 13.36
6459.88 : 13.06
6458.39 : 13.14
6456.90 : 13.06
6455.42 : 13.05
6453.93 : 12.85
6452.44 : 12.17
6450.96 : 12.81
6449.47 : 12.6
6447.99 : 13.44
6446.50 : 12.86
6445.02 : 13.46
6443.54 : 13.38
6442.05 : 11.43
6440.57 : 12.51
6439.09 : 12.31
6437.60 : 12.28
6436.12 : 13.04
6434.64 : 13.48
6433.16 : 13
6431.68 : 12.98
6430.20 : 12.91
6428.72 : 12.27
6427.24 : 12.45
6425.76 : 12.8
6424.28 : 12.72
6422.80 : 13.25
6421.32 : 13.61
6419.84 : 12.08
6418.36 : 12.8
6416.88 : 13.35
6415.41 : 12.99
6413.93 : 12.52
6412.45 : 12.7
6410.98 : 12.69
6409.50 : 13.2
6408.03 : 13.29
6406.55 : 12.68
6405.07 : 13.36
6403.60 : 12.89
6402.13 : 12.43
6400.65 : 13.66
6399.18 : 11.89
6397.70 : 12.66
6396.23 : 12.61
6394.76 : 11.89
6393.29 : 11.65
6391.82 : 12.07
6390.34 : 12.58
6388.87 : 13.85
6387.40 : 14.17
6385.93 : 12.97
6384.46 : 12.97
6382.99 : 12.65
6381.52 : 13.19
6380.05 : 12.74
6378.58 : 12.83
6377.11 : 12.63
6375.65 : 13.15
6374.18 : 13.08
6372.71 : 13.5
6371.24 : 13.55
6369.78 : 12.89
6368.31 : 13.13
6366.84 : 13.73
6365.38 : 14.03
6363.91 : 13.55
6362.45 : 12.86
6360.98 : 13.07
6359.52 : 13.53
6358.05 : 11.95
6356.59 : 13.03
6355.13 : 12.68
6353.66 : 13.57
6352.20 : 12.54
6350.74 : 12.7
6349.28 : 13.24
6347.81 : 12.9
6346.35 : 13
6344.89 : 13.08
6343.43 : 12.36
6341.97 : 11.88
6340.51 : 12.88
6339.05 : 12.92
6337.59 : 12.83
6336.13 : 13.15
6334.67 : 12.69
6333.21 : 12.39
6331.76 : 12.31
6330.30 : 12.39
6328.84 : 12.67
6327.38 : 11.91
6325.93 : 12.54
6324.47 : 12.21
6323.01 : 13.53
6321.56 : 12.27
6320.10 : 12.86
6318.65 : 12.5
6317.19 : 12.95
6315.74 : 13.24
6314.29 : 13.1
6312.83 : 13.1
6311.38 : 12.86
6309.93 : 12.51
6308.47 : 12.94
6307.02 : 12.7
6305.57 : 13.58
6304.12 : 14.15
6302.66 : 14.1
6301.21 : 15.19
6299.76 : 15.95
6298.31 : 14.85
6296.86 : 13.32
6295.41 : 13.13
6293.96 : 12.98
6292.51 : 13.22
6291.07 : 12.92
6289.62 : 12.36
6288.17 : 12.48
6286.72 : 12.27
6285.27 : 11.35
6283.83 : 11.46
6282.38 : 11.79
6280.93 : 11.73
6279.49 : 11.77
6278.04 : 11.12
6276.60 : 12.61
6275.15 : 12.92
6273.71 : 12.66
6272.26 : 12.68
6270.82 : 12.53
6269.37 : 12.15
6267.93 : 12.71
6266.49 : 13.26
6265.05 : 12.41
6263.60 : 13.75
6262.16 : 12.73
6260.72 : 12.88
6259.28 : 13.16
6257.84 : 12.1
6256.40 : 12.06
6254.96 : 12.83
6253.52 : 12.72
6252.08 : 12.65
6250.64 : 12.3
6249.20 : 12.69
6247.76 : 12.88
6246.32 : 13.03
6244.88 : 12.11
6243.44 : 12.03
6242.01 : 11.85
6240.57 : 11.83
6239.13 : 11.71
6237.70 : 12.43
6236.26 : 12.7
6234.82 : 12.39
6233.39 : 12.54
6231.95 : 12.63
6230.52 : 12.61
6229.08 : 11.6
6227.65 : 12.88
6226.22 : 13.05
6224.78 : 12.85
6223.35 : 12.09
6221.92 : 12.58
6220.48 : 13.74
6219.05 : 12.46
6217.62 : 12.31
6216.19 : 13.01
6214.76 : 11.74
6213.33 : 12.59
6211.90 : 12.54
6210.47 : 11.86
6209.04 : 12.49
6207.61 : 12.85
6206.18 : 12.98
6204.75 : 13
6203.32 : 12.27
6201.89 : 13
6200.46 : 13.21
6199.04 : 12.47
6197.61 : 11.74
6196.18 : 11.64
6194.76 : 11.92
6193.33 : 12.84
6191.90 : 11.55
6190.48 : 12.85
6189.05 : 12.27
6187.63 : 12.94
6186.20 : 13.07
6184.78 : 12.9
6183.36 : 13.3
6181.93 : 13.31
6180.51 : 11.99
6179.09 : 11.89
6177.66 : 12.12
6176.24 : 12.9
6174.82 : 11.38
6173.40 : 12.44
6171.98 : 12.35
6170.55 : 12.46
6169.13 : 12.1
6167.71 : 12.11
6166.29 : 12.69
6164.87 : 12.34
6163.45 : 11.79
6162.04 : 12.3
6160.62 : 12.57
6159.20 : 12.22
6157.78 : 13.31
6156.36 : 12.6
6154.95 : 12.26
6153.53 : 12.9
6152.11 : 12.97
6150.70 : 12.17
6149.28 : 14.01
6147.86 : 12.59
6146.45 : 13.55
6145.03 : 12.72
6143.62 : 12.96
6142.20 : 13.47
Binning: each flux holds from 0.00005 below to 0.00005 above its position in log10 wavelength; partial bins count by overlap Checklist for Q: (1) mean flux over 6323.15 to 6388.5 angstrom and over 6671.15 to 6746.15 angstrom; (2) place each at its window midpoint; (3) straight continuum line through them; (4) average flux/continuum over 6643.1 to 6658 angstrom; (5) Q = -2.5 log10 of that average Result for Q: 0.14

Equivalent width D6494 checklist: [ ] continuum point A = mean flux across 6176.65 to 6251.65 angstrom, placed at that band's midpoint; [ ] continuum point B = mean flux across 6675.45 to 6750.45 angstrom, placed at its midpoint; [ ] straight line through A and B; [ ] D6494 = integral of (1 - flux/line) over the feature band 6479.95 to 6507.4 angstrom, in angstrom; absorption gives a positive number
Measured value 2.8 angstrom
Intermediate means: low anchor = 12.5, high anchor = 15.6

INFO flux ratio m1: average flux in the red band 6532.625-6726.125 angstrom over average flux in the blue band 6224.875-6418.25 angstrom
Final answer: 1.52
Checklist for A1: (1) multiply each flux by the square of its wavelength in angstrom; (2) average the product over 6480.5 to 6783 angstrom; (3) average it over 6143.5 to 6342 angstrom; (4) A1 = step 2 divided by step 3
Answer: 1.55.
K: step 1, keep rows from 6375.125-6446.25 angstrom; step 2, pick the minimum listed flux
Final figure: 11.43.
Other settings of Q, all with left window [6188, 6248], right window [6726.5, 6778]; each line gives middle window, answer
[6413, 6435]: 0.04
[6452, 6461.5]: 0.04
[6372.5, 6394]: 0.02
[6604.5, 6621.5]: 0.06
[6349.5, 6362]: 0.01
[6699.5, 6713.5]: 0.03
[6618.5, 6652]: 0.06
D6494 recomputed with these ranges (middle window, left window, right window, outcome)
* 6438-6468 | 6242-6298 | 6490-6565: 9.6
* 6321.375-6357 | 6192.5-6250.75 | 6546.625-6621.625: 9.4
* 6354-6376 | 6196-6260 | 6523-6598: 6.5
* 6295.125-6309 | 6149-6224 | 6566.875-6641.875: 0.0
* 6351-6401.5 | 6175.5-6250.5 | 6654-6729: 1.3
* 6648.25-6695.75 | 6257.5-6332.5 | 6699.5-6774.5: 5.0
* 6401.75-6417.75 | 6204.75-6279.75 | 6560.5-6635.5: 4.6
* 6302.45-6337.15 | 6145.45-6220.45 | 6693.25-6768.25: 1.1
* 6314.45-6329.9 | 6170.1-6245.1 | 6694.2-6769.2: 0.5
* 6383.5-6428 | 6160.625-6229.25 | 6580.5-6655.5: 5.8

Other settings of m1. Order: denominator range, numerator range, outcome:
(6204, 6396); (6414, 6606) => 1.46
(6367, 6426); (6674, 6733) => 1.24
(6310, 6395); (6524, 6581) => 2.14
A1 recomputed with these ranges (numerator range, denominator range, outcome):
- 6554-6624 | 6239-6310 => 2.33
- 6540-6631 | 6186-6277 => 2.23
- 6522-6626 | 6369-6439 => 1.93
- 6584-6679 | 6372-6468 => 1.22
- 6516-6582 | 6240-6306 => 2.24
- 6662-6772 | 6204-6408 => 1.32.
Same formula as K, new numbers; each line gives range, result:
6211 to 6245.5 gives 11.6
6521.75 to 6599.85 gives 11.69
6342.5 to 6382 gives 11.95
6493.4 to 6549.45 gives 11.88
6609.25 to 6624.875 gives 12.59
